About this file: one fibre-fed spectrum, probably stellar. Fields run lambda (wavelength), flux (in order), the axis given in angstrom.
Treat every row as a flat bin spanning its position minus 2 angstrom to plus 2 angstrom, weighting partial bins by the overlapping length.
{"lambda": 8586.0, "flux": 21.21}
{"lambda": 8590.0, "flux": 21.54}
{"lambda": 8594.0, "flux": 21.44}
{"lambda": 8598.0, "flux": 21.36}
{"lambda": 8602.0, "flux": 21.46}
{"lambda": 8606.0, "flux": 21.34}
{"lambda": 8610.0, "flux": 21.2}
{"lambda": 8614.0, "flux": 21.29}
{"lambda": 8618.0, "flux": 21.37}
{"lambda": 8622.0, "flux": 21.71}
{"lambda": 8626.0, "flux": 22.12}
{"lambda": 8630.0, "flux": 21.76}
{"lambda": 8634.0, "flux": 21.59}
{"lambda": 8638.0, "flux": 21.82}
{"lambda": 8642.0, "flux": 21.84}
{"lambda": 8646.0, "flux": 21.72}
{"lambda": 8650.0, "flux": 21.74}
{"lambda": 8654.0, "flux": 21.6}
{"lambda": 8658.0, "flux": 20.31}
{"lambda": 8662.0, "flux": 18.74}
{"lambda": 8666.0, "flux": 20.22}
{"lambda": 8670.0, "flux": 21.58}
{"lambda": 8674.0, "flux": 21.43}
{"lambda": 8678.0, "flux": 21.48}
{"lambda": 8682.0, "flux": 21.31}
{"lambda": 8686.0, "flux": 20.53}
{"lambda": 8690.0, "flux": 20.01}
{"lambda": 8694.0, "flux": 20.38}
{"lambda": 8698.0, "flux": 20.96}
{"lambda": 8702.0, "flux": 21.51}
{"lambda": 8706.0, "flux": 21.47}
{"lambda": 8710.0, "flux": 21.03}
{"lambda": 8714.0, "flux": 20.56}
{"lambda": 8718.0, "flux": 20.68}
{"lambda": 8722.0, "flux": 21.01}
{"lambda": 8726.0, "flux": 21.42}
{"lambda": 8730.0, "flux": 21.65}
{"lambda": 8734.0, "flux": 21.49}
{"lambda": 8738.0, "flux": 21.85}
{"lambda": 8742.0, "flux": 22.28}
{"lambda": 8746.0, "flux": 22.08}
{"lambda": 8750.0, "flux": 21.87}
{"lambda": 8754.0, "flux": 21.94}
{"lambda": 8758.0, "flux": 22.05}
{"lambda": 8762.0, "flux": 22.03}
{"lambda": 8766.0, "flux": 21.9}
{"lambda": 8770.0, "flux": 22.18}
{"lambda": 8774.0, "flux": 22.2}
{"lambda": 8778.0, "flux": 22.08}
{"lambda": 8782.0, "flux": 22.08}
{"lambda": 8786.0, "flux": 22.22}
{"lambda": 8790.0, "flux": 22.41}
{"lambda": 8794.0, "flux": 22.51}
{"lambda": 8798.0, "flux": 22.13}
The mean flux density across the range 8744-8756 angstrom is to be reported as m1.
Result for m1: 22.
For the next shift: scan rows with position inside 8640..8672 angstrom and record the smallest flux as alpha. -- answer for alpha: 18.74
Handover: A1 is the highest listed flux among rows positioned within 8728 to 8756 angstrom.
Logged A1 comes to 22.28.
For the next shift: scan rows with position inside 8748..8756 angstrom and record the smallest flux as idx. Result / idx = 21.87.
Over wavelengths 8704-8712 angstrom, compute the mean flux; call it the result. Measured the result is 21.2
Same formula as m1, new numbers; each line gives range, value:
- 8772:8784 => 22.1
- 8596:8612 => 21.3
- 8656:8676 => 20.5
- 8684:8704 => 20.7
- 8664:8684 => 21.2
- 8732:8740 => 21.7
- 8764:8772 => 22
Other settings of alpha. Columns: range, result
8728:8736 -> 21.49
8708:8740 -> 20.56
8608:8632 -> 21.2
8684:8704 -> 20.01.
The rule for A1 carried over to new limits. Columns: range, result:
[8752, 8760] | 22.05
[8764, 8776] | 22.2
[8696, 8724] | 21.51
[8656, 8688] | 21.58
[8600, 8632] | 22.12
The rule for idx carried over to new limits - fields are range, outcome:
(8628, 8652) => 21.59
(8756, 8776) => 21.9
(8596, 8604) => 21.36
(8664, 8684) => 20.22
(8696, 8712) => 20.96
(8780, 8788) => 22.08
